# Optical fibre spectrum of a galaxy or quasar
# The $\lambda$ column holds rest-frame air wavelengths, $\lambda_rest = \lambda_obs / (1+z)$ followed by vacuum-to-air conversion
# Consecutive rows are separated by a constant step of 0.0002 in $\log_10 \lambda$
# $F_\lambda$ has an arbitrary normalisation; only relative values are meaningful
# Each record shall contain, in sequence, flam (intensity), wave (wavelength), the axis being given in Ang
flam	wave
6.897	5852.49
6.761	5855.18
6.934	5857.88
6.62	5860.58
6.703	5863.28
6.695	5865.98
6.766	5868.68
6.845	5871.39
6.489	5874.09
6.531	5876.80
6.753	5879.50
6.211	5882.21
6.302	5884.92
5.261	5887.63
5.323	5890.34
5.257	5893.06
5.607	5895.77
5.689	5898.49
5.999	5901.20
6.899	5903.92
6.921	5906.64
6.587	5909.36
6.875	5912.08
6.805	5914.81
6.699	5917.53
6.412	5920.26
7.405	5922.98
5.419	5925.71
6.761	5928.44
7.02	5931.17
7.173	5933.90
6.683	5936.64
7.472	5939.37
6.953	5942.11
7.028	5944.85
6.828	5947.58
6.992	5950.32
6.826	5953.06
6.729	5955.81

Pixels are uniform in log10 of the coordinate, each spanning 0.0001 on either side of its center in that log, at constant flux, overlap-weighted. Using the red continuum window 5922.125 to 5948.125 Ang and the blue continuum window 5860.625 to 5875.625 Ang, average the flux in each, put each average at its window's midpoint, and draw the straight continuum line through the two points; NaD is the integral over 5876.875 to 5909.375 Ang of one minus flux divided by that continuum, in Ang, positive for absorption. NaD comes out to 3.32 Ang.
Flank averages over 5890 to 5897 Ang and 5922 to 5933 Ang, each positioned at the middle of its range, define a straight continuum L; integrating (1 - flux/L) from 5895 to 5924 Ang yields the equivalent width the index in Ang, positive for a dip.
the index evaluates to -2.7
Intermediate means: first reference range 5.4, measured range 6.55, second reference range 6.65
